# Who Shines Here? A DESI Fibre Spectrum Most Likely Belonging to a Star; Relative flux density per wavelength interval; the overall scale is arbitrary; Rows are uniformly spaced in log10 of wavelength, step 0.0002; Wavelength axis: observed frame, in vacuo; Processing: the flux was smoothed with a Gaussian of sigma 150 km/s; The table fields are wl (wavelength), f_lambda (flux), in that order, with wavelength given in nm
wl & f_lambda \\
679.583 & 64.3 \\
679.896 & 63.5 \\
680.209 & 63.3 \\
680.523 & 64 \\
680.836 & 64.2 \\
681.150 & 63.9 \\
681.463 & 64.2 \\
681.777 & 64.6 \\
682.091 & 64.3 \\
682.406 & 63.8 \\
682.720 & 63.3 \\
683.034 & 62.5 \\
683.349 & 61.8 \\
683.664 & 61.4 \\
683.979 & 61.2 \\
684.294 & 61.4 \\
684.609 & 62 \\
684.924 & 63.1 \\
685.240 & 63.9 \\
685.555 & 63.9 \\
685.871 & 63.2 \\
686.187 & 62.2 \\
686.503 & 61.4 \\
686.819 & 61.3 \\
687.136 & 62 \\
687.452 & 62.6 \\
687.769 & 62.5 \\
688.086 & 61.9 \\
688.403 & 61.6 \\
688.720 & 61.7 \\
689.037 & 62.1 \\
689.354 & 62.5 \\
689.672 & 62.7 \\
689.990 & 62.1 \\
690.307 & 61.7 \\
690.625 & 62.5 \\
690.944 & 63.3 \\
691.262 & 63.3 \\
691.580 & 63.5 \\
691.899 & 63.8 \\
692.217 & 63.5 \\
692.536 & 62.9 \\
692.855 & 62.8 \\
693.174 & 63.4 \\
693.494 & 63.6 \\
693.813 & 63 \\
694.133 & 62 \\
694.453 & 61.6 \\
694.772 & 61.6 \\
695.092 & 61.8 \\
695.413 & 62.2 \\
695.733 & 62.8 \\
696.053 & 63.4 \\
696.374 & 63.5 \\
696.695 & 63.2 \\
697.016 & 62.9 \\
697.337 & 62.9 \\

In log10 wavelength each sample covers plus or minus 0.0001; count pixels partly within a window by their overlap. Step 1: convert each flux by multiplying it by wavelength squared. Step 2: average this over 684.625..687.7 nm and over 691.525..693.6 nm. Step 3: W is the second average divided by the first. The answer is 1.03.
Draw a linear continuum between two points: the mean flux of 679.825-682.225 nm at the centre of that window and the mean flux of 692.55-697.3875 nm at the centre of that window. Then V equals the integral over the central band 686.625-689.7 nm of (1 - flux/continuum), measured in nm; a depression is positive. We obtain 0.06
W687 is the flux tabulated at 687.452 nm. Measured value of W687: 62.6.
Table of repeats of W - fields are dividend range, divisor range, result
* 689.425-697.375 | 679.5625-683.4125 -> 1.02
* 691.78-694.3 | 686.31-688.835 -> 1.04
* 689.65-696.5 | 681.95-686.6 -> 1.03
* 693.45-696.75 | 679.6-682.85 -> 1.02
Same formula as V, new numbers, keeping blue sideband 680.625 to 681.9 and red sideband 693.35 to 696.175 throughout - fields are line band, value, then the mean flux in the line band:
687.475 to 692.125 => 0.04 nm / 62.5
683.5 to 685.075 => 0.05 nm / 61.8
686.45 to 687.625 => 0.03 nm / 61.9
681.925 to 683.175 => 0.01 nm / 63.5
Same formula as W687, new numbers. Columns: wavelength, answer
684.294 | 61.4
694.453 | 61.6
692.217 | 63.5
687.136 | 62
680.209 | 63.3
